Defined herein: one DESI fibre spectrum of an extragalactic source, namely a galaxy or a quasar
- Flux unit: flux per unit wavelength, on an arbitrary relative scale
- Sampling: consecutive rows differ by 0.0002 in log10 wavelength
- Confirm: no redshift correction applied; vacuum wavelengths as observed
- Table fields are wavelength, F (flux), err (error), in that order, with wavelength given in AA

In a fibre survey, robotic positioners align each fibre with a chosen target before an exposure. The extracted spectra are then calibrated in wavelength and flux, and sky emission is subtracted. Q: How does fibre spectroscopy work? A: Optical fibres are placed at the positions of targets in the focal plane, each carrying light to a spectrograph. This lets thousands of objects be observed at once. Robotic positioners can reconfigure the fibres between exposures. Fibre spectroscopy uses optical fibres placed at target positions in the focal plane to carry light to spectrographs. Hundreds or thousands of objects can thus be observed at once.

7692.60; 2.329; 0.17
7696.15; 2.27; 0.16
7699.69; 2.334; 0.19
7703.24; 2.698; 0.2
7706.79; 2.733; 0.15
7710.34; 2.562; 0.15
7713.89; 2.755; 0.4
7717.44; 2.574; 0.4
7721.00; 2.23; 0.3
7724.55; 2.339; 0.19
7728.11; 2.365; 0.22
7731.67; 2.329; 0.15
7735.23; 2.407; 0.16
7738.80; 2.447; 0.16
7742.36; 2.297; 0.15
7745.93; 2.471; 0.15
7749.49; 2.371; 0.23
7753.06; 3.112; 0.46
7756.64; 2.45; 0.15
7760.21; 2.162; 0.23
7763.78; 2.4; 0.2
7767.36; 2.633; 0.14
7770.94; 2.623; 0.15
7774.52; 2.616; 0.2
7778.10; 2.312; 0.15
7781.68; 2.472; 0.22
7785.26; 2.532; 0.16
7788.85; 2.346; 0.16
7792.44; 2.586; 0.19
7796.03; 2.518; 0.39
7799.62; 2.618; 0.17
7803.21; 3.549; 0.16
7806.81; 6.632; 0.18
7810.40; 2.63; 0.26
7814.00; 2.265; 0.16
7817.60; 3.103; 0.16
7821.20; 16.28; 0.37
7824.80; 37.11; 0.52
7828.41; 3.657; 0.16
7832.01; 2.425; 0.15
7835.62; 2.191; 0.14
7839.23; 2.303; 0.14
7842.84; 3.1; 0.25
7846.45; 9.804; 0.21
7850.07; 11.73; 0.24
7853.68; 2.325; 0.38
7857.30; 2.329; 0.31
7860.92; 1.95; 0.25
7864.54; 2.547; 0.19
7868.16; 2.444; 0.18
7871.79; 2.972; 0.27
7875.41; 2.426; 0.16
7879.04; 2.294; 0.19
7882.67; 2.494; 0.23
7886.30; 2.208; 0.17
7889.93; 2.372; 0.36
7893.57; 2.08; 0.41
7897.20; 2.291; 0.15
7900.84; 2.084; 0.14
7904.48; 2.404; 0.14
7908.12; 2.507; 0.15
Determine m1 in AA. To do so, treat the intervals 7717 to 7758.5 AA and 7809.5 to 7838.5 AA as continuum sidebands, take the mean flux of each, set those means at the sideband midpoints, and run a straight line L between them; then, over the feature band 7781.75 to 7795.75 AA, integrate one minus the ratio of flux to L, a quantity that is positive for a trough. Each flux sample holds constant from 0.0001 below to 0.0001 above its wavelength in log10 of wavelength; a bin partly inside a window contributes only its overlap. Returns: 8.3 AA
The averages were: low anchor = 2.44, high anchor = 8.66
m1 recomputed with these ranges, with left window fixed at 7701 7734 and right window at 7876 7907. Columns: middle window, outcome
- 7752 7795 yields -1.3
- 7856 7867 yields 0.2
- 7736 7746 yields 0.3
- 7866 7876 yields -1.4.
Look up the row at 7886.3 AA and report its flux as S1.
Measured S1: 2.208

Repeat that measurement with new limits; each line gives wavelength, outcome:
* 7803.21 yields 3.549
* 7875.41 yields 2.426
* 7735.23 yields 2.407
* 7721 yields 2.23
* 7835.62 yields 2.191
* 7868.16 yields 2.444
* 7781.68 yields 2.472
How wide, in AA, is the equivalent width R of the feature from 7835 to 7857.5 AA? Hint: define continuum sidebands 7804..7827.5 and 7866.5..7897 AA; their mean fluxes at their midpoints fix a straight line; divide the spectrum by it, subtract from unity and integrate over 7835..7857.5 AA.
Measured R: 5.18 AA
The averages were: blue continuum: 10.7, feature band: 5.14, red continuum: 2.4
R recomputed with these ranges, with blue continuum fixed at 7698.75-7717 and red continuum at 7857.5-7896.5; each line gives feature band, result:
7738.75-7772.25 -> 0.8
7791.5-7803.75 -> -1.3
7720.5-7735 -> 1.5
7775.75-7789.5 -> 0.5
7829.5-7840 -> 0.2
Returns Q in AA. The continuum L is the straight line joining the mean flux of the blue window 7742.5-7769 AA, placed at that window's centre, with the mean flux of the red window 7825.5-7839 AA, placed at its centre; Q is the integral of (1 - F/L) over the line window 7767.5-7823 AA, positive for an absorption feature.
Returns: 5.9 AA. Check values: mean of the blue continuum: 2.5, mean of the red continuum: 5.51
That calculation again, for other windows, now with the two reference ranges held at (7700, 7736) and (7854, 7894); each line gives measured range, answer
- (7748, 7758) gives -0.77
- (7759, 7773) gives -0.06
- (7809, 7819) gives -0.93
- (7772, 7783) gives -0.11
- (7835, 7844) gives -0.48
